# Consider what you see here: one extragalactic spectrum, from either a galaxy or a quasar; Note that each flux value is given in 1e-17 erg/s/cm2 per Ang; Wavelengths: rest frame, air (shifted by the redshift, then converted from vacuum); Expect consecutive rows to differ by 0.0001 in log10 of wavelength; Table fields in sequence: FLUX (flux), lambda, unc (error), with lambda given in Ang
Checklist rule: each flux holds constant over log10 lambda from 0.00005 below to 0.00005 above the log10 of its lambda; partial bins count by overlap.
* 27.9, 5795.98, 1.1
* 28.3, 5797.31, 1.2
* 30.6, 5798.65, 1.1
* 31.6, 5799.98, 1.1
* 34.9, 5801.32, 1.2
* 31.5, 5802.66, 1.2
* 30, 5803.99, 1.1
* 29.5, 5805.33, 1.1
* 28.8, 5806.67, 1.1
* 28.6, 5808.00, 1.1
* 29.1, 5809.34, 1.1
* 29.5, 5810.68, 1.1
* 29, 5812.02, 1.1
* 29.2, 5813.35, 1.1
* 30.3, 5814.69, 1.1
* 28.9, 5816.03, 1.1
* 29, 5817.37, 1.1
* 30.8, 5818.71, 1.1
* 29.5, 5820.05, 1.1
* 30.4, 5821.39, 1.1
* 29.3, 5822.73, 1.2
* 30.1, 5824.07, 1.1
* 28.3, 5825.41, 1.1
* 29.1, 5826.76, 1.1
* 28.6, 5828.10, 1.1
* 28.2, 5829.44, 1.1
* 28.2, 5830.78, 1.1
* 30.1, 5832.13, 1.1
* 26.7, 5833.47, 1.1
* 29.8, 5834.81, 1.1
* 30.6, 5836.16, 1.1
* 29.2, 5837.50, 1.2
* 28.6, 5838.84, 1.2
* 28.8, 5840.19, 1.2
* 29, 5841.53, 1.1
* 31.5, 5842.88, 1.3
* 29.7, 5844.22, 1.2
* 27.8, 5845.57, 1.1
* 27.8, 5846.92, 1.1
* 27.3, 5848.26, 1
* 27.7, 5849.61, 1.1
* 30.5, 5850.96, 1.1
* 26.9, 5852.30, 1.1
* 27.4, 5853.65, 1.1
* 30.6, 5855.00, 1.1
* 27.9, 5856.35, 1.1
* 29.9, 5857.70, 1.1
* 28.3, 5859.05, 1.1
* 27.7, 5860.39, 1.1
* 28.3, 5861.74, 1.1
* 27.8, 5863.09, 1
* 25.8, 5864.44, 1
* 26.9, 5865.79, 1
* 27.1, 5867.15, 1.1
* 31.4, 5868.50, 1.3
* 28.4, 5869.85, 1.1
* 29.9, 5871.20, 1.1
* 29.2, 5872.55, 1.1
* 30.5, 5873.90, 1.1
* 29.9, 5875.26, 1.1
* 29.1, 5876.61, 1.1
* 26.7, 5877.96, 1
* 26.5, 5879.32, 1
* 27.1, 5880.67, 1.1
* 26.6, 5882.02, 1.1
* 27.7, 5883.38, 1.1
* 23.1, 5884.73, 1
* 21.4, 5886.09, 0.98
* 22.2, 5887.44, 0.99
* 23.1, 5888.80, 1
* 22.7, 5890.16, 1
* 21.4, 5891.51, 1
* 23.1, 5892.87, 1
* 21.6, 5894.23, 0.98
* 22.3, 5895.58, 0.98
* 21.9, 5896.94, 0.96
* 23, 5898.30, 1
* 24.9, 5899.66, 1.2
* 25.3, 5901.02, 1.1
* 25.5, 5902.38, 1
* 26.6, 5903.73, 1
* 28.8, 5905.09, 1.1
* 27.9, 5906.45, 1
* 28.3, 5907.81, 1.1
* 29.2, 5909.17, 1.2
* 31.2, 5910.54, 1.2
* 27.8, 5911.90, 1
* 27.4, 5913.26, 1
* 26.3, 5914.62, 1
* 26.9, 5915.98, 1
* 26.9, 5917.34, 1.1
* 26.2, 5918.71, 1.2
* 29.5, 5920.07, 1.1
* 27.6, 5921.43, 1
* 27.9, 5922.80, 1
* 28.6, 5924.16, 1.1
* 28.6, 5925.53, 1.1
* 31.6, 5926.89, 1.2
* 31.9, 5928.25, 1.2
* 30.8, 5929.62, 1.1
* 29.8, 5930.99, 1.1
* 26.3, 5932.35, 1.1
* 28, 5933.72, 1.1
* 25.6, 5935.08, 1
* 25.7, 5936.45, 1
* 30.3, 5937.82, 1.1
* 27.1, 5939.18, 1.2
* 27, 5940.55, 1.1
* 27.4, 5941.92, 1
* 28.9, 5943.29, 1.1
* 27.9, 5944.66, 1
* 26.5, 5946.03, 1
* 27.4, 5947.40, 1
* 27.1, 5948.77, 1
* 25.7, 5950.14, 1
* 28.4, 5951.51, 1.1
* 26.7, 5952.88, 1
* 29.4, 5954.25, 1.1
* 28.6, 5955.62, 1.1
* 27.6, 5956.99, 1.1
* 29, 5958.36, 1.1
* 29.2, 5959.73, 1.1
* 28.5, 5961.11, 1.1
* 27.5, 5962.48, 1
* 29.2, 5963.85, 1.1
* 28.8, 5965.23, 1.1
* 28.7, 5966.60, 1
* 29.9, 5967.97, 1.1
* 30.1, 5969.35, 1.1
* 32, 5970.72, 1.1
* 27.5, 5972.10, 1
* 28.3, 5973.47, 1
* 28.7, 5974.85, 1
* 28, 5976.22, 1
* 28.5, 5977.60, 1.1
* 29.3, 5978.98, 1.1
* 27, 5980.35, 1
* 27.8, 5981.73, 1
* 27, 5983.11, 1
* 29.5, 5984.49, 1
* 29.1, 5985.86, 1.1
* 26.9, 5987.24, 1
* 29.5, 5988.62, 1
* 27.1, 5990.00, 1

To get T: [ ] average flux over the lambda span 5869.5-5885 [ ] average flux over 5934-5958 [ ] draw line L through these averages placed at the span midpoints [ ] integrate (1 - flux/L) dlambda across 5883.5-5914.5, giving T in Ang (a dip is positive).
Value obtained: 3.2 Ang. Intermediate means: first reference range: 28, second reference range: 27.5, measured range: 25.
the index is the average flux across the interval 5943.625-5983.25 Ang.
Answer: 28.3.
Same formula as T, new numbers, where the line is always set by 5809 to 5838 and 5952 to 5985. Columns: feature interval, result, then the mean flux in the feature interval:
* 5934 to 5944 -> 0.45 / 27.5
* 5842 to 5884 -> 1.01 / 28.4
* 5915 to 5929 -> 0.14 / 28.5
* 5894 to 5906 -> 1.79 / 24.6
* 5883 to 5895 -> 2.56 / 22.8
